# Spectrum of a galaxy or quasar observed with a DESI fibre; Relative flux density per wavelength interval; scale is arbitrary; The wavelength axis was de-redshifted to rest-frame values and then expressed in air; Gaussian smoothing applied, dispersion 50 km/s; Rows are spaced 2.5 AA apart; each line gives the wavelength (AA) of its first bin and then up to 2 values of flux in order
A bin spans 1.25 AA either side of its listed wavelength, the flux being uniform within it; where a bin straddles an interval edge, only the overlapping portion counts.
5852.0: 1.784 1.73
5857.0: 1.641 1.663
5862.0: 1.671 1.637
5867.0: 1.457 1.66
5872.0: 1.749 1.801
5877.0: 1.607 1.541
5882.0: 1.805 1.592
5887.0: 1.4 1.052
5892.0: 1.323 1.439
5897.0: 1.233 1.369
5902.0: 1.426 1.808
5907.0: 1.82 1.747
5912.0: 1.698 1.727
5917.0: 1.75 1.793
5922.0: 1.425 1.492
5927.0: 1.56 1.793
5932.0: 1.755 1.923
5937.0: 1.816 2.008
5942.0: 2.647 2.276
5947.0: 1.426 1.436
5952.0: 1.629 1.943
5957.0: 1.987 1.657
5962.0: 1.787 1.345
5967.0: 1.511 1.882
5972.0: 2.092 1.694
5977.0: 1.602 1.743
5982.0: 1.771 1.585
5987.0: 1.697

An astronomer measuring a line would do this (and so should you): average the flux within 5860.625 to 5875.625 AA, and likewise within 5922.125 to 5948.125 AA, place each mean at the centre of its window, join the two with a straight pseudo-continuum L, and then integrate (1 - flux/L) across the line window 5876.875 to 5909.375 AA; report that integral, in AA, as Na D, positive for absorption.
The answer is 4.40 AA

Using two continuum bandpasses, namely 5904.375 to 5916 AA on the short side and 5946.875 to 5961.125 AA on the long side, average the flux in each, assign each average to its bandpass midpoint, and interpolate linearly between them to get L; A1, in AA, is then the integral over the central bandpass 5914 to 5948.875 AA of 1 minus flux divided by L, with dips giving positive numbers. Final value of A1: -1.6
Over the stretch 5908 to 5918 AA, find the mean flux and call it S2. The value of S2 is 1.73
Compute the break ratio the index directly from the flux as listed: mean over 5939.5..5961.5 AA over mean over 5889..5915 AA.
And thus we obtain 1.24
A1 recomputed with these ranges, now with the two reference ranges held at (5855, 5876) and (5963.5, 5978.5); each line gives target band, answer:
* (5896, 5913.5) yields 0.85 AA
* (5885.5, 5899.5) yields 3.09 AA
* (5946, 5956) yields 0.39 AA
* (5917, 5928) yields 0.60 AA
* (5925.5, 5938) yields -0.60 AA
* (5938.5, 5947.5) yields -2.46 AA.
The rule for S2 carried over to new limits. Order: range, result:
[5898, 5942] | 1.72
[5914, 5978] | 1.77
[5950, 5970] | 1.7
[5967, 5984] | 1.77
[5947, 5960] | 1.71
